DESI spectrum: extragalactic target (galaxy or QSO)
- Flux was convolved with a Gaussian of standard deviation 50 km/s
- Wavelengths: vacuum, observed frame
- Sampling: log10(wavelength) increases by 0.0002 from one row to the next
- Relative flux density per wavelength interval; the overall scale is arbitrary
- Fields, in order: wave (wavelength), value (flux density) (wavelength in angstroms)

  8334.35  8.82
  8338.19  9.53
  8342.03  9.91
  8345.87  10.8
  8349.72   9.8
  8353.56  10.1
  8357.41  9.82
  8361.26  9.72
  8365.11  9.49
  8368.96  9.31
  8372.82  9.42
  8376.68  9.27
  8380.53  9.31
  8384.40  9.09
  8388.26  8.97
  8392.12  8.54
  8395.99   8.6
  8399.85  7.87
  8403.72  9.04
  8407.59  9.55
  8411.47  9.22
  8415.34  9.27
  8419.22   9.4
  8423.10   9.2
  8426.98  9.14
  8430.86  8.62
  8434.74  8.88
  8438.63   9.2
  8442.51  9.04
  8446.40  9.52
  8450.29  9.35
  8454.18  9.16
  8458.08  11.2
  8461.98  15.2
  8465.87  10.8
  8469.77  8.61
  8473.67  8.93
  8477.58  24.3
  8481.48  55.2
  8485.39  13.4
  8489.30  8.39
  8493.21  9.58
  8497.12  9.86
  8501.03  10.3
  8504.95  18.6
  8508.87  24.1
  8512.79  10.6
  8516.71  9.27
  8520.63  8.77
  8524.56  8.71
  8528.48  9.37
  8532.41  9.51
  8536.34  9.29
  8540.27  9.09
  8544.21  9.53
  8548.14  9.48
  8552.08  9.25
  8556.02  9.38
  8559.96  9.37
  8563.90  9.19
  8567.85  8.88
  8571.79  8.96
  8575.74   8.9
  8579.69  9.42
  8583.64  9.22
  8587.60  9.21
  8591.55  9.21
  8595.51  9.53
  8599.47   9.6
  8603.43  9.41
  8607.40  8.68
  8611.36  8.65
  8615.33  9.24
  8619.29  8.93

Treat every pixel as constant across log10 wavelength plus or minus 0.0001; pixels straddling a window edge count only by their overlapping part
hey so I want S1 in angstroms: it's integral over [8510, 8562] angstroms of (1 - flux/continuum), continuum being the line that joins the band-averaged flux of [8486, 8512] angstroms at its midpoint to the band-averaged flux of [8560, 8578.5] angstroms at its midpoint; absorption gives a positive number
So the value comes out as 6.8 angstroms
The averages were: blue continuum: 13.3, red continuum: 9.04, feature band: 9.59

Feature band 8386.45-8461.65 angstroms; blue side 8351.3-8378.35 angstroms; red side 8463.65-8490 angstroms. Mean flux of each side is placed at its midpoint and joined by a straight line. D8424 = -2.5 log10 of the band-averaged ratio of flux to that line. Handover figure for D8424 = 0.48 mag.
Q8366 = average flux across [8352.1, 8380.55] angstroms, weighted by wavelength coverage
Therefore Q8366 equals 9.56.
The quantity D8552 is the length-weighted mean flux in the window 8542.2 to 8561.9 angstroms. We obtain 9.4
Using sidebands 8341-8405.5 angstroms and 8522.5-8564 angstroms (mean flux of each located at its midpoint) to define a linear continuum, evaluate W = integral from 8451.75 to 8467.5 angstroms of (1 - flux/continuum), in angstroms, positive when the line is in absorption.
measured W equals -3.7 angstroms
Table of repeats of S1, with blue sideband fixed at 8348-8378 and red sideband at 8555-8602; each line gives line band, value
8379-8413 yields 2.35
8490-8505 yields -2.51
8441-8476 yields -3.39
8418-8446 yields 1.22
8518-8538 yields 0.42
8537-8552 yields -0.07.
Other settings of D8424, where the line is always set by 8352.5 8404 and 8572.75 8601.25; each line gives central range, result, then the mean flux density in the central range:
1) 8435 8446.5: 0.01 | 9.16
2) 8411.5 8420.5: -0.01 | 9.31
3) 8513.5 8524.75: 0.01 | 9.14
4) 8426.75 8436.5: 0.04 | 8.84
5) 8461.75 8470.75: -0.21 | 11.2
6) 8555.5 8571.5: 0.01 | 9.17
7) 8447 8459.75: -0.07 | 9.83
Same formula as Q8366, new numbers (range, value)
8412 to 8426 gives 9.27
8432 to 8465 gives 10.2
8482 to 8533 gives 12.9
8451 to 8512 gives 15.6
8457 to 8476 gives 11.2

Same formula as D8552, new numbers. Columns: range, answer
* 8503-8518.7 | 15.6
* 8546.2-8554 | 9.36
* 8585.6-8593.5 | 9.21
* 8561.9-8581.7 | 9.07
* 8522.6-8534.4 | 9.2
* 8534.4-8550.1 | 9.35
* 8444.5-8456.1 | 9.35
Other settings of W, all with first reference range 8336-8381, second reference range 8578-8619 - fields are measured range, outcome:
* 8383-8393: 0.8 angstroms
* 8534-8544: 0.1 angstroms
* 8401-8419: 0.7 angstroms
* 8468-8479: -4.7 angstroms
